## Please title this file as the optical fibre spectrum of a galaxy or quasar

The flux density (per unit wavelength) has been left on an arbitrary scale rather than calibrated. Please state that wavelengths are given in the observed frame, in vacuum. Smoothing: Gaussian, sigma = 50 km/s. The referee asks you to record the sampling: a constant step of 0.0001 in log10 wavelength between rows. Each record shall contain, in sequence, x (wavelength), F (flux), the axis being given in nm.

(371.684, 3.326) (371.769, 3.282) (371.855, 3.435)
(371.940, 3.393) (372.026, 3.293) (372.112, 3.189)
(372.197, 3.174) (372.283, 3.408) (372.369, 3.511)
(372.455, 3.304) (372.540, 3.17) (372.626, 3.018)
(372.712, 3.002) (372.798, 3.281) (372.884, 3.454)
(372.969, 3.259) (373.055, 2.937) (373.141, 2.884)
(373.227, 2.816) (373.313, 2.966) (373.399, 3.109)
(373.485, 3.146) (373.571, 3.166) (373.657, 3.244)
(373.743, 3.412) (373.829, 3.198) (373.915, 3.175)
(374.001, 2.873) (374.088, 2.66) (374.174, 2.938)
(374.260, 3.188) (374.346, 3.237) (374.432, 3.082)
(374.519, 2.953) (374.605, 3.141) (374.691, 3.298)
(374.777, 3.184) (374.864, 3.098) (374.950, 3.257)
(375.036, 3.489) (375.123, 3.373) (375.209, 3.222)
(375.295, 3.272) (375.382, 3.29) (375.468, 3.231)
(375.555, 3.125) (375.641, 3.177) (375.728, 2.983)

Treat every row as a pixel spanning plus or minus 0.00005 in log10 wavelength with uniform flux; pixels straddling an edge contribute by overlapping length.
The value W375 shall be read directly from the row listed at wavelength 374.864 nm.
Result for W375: 3.098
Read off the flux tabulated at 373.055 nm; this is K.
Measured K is 2.937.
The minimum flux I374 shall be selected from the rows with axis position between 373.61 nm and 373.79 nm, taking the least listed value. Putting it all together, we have 3.244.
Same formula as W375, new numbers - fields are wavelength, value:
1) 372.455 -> 3.304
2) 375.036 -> 3.489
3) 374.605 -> 3.141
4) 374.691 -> 3.298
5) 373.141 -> 2.884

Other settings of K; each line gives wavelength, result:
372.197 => 3.174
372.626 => 3.018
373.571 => 3.166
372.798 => 3.281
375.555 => 3.125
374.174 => 2.938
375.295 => 3.272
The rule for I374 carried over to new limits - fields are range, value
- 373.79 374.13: 2.66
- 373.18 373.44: 2.816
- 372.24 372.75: 3.002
